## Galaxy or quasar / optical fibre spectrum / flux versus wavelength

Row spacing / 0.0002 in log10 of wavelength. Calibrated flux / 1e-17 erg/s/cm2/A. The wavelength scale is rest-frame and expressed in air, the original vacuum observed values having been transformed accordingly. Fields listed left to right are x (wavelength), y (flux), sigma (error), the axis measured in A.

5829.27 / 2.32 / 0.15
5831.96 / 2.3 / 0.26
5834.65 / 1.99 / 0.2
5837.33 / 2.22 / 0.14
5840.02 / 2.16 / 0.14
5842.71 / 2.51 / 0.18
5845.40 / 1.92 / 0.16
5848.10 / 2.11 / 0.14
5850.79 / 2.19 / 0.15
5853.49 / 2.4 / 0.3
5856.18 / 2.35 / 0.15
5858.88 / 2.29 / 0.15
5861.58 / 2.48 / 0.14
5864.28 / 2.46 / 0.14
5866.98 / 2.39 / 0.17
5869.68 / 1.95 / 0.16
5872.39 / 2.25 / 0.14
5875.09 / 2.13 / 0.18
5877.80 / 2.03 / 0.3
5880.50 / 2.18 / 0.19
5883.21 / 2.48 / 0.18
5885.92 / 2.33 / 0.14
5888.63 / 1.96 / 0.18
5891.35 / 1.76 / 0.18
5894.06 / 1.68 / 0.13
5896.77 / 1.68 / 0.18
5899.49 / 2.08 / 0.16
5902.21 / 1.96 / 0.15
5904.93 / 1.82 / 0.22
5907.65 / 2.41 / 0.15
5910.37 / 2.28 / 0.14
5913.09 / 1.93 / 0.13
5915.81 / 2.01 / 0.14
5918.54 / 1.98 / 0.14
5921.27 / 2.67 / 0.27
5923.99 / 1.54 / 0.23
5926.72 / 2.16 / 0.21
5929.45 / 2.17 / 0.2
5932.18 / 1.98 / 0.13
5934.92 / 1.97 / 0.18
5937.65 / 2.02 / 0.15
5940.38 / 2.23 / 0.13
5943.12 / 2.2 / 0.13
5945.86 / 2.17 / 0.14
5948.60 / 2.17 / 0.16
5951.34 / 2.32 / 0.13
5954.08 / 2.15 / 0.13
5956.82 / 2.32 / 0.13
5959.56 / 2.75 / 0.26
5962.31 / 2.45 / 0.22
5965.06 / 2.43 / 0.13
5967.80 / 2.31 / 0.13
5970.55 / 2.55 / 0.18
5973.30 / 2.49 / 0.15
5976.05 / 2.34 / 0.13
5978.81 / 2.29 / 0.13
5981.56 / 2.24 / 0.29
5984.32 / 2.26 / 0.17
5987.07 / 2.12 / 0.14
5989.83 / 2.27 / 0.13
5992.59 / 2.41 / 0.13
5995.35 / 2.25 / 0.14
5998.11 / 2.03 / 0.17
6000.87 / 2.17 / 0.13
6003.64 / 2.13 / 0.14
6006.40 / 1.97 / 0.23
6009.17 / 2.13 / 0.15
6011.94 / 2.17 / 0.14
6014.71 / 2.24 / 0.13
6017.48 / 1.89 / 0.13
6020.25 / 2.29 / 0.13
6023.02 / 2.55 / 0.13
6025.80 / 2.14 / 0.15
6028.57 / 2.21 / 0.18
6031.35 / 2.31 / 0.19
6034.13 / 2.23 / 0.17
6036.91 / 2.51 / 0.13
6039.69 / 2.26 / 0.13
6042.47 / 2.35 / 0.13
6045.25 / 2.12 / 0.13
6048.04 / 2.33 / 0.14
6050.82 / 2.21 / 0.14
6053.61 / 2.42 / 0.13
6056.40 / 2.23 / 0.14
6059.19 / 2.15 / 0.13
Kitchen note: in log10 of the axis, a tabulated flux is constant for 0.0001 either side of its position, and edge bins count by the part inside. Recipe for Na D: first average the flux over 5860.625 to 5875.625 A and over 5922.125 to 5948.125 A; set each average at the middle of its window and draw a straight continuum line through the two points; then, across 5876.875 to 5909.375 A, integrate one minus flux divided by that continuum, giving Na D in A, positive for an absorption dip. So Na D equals 2.5 A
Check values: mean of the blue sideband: 2.28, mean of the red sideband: 2.07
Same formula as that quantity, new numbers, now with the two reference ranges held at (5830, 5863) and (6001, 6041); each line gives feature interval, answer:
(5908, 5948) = 2.3 A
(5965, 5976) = -1.0 A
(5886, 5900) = 2.3 A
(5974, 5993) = -0.5 A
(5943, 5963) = -0.8 A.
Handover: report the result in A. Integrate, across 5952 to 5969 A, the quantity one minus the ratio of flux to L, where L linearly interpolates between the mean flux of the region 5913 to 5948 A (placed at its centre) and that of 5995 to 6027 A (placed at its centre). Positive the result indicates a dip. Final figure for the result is -2.3 A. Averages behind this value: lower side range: 2.09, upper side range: 2.16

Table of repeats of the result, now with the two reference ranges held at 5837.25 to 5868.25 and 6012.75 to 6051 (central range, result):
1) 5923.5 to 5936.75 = 1.7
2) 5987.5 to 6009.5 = 0.9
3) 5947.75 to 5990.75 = -1.4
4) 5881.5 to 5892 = 0.6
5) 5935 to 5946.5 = 0.7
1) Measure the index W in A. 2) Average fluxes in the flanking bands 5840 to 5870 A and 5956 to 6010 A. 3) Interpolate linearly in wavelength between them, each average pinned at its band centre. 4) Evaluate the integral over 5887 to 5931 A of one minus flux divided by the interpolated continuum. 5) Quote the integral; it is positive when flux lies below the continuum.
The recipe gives 5.40 A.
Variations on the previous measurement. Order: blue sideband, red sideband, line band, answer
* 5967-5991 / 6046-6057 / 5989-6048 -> 2.08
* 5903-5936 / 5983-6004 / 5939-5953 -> -0.61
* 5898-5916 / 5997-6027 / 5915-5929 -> 0.02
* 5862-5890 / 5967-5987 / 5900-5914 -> 1.09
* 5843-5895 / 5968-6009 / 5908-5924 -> 0.55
